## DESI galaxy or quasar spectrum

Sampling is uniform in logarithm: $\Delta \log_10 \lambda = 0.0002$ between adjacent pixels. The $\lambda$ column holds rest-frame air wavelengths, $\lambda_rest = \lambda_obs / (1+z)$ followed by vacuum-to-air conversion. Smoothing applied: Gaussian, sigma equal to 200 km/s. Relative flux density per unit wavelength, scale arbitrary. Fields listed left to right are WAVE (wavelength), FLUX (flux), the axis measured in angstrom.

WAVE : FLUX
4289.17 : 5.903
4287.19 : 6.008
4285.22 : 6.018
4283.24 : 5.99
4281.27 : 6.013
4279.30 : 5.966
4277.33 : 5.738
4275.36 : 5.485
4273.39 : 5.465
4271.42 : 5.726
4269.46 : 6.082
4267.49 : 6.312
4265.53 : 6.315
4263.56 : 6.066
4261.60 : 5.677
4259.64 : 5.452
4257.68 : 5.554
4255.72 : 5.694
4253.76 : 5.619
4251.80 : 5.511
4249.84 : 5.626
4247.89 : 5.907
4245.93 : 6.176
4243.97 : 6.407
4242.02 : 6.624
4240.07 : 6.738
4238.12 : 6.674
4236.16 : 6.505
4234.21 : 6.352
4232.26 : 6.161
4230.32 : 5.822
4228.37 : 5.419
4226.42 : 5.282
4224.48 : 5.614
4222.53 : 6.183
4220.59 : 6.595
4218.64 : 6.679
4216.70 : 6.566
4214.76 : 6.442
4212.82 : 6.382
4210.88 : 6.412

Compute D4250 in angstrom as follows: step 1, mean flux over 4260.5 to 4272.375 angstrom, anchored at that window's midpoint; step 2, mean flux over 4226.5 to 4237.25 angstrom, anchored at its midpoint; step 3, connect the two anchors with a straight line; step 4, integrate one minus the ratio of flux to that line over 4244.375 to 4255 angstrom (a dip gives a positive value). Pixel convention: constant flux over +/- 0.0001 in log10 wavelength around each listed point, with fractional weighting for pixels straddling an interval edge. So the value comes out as 0.4 angstrom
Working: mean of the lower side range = 5.99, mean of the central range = 5.8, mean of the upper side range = 6.03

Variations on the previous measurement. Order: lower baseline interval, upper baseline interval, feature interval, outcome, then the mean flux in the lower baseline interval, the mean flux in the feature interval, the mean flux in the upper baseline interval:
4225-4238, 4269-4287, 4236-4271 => -0.8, 5.96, 6.04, 5.83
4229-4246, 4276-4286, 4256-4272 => 0.5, 6.38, 5.9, 5.93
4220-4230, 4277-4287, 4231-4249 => -1.7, 5.79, 6.38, 5.96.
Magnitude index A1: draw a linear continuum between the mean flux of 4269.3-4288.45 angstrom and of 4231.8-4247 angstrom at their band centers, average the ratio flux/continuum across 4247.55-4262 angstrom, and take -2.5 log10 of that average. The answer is 0.11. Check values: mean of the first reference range 6.46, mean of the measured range 5.62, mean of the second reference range 5.84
